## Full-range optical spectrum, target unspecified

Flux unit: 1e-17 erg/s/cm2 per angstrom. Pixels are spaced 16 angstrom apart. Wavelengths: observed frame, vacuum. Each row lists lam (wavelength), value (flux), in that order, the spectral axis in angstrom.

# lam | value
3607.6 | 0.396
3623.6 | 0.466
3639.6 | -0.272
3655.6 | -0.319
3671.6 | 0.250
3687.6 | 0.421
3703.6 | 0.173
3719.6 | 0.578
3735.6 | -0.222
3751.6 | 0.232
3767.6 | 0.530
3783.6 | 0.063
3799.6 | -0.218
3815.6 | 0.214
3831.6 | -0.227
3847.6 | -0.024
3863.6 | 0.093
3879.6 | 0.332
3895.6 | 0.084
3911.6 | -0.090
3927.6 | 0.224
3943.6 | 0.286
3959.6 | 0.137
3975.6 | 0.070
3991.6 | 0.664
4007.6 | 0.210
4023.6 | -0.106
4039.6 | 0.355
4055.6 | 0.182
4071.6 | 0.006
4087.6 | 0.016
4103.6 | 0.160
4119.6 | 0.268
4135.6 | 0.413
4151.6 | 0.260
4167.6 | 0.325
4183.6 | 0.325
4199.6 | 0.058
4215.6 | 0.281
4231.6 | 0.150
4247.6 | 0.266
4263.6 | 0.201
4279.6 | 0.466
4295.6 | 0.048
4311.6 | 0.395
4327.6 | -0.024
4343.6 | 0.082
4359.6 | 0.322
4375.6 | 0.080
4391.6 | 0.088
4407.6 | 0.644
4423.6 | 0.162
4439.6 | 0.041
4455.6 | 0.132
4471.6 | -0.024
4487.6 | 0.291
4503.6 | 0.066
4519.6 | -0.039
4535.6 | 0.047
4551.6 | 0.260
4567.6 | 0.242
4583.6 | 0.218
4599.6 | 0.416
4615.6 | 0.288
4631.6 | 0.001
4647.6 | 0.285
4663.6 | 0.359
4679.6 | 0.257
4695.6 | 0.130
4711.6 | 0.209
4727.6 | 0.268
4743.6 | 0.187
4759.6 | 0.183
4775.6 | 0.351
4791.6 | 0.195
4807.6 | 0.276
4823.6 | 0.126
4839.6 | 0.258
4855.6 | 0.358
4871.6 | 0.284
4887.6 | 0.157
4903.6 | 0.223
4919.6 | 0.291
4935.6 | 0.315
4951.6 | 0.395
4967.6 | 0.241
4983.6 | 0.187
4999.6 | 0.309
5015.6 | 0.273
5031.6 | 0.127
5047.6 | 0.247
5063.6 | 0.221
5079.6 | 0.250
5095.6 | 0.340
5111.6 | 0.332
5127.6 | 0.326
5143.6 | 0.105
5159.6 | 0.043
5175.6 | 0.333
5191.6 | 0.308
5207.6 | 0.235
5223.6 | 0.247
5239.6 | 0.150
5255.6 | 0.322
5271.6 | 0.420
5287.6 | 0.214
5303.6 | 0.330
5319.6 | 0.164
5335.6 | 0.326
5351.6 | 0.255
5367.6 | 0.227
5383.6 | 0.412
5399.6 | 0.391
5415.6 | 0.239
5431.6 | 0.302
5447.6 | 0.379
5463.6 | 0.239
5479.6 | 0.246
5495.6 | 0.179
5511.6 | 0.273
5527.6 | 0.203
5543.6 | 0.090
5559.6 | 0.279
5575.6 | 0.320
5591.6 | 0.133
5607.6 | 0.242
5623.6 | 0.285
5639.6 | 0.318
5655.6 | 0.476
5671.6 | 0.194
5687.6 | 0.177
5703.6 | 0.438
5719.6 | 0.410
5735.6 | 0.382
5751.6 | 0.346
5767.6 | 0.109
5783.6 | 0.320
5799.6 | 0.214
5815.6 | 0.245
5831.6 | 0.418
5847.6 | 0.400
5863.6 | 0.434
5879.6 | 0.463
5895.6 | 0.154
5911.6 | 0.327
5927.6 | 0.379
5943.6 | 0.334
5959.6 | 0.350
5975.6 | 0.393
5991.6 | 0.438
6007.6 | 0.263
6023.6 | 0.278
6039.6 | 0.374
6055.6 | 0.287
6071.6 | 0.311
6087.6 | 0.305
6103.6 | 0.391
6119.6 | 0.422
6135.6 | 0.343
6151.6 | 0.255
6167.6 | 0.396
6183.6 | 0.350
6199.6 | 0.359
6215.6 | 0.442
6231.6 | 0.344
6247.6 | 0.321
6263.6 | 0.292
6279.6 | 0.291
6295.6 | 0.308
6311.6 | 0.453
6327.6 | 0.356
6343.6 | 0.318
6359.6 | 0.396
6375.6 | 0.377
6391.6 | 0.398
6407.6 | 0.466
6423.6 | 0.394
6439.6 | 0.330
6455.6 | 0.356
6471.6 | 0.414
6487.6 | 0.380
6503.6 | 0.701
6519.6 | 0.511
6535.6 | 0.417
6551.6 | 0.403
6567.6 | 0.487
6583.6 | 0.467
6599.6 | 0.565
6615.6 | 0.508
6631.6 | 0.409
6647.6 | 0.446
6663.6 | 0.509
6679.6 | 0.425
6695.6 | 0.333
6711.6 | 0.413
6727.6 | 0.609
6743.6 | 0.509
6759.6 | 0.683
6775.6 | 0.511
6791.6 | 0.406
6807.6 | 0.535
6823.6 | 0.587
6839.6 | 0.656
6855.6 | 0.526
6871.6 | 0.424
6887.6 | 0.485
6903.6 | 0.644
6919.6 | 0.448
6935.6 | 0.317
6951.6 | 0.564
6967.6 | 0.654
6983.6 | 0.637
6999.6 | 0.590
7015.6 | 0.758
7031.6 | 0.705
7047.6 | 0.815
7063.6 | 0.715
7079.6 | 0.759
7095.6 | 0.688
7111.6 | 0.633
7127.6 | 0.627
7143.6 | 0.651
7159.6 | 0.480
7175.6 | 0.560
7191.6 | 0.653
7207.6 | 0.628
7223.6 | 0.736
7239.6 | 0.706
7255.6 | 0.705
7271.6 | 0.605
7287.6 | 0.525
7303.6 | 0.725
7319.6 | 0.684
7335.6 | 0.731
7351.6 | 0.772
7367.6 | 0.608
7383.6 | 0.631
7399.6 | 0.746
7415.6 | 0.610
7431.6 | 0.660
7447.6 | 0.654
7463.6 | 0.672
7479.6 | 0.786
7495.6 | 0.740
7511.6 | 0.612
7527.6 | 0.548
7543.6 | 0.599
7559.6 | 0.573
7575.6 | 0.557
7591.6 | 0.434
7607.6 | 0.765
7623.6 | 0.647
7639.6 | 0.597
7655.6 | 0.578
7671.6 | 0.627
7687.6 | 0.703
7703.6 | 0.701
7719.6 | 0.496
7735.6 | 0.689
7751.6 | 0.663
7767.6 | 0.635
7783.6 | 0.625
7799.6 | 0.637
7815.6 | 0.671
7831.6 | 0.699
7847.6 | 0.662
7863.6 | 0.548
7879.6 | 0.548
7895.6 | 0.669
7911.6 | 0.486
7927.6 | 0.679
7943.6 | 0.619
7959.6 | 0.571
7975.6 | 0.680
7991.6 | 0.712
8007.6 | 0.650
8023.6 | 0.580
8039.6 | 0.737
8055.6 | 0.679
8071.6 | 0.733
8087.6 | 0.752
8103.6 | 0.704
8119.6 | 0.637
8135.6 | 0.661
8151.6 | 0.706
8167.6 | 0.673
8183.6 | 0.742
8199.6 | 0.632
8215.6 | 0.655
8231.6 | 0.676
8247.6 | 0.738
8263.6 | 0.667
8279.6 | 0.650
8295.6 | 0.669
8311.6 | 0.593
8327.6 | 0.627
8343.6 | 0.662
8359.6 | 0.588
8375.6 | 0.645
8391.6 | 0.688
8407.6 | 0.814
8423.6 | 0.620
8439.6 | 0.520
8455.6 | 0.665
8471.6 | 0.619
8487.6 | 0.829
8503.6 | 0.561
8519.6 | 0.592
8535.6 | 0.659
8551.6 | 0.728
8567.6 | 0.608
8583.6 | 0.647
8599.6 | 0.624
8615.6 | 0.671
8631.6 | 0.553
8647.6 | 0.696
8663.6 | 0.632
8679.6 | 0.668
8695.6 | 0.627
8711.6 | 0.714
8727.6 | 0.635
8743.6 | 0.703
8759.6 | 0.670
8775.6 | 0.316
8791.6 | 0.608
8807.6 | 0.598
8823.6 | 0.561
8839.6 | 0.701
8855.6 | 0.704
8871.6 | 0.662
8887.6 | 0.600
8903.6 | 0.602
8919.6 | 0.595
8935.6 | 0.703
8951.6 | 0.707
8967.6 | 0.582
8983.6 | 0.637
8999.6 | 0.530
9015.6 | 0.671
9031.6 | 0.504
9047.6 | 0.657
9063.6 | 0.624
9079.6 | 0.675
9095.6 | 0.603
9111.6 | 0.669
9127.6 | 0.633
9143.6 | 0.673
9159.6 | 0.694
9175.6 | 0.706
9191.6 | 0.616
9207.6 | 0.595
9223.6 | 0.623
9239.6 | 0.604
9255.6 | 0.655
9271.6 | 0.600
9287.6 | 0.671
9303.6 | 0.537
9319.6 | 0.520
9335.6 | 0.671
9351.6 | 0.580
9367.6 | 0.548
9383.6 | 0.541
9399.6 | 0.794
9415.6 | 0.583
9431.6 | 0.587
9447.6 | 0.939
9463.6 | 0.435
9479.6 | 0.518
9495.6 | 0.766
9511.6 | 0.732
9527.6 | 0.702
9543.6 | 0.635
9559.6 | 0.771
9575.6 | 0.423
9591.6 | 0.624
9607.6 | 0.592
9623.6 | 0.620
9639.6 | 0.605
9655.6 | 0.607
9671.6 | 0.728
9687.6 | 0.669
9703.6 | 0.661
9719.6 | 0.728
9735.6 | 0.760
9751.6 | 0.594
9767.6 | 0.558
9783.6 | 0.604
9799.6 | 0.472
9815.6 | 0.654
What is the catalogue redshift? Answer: 0.746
